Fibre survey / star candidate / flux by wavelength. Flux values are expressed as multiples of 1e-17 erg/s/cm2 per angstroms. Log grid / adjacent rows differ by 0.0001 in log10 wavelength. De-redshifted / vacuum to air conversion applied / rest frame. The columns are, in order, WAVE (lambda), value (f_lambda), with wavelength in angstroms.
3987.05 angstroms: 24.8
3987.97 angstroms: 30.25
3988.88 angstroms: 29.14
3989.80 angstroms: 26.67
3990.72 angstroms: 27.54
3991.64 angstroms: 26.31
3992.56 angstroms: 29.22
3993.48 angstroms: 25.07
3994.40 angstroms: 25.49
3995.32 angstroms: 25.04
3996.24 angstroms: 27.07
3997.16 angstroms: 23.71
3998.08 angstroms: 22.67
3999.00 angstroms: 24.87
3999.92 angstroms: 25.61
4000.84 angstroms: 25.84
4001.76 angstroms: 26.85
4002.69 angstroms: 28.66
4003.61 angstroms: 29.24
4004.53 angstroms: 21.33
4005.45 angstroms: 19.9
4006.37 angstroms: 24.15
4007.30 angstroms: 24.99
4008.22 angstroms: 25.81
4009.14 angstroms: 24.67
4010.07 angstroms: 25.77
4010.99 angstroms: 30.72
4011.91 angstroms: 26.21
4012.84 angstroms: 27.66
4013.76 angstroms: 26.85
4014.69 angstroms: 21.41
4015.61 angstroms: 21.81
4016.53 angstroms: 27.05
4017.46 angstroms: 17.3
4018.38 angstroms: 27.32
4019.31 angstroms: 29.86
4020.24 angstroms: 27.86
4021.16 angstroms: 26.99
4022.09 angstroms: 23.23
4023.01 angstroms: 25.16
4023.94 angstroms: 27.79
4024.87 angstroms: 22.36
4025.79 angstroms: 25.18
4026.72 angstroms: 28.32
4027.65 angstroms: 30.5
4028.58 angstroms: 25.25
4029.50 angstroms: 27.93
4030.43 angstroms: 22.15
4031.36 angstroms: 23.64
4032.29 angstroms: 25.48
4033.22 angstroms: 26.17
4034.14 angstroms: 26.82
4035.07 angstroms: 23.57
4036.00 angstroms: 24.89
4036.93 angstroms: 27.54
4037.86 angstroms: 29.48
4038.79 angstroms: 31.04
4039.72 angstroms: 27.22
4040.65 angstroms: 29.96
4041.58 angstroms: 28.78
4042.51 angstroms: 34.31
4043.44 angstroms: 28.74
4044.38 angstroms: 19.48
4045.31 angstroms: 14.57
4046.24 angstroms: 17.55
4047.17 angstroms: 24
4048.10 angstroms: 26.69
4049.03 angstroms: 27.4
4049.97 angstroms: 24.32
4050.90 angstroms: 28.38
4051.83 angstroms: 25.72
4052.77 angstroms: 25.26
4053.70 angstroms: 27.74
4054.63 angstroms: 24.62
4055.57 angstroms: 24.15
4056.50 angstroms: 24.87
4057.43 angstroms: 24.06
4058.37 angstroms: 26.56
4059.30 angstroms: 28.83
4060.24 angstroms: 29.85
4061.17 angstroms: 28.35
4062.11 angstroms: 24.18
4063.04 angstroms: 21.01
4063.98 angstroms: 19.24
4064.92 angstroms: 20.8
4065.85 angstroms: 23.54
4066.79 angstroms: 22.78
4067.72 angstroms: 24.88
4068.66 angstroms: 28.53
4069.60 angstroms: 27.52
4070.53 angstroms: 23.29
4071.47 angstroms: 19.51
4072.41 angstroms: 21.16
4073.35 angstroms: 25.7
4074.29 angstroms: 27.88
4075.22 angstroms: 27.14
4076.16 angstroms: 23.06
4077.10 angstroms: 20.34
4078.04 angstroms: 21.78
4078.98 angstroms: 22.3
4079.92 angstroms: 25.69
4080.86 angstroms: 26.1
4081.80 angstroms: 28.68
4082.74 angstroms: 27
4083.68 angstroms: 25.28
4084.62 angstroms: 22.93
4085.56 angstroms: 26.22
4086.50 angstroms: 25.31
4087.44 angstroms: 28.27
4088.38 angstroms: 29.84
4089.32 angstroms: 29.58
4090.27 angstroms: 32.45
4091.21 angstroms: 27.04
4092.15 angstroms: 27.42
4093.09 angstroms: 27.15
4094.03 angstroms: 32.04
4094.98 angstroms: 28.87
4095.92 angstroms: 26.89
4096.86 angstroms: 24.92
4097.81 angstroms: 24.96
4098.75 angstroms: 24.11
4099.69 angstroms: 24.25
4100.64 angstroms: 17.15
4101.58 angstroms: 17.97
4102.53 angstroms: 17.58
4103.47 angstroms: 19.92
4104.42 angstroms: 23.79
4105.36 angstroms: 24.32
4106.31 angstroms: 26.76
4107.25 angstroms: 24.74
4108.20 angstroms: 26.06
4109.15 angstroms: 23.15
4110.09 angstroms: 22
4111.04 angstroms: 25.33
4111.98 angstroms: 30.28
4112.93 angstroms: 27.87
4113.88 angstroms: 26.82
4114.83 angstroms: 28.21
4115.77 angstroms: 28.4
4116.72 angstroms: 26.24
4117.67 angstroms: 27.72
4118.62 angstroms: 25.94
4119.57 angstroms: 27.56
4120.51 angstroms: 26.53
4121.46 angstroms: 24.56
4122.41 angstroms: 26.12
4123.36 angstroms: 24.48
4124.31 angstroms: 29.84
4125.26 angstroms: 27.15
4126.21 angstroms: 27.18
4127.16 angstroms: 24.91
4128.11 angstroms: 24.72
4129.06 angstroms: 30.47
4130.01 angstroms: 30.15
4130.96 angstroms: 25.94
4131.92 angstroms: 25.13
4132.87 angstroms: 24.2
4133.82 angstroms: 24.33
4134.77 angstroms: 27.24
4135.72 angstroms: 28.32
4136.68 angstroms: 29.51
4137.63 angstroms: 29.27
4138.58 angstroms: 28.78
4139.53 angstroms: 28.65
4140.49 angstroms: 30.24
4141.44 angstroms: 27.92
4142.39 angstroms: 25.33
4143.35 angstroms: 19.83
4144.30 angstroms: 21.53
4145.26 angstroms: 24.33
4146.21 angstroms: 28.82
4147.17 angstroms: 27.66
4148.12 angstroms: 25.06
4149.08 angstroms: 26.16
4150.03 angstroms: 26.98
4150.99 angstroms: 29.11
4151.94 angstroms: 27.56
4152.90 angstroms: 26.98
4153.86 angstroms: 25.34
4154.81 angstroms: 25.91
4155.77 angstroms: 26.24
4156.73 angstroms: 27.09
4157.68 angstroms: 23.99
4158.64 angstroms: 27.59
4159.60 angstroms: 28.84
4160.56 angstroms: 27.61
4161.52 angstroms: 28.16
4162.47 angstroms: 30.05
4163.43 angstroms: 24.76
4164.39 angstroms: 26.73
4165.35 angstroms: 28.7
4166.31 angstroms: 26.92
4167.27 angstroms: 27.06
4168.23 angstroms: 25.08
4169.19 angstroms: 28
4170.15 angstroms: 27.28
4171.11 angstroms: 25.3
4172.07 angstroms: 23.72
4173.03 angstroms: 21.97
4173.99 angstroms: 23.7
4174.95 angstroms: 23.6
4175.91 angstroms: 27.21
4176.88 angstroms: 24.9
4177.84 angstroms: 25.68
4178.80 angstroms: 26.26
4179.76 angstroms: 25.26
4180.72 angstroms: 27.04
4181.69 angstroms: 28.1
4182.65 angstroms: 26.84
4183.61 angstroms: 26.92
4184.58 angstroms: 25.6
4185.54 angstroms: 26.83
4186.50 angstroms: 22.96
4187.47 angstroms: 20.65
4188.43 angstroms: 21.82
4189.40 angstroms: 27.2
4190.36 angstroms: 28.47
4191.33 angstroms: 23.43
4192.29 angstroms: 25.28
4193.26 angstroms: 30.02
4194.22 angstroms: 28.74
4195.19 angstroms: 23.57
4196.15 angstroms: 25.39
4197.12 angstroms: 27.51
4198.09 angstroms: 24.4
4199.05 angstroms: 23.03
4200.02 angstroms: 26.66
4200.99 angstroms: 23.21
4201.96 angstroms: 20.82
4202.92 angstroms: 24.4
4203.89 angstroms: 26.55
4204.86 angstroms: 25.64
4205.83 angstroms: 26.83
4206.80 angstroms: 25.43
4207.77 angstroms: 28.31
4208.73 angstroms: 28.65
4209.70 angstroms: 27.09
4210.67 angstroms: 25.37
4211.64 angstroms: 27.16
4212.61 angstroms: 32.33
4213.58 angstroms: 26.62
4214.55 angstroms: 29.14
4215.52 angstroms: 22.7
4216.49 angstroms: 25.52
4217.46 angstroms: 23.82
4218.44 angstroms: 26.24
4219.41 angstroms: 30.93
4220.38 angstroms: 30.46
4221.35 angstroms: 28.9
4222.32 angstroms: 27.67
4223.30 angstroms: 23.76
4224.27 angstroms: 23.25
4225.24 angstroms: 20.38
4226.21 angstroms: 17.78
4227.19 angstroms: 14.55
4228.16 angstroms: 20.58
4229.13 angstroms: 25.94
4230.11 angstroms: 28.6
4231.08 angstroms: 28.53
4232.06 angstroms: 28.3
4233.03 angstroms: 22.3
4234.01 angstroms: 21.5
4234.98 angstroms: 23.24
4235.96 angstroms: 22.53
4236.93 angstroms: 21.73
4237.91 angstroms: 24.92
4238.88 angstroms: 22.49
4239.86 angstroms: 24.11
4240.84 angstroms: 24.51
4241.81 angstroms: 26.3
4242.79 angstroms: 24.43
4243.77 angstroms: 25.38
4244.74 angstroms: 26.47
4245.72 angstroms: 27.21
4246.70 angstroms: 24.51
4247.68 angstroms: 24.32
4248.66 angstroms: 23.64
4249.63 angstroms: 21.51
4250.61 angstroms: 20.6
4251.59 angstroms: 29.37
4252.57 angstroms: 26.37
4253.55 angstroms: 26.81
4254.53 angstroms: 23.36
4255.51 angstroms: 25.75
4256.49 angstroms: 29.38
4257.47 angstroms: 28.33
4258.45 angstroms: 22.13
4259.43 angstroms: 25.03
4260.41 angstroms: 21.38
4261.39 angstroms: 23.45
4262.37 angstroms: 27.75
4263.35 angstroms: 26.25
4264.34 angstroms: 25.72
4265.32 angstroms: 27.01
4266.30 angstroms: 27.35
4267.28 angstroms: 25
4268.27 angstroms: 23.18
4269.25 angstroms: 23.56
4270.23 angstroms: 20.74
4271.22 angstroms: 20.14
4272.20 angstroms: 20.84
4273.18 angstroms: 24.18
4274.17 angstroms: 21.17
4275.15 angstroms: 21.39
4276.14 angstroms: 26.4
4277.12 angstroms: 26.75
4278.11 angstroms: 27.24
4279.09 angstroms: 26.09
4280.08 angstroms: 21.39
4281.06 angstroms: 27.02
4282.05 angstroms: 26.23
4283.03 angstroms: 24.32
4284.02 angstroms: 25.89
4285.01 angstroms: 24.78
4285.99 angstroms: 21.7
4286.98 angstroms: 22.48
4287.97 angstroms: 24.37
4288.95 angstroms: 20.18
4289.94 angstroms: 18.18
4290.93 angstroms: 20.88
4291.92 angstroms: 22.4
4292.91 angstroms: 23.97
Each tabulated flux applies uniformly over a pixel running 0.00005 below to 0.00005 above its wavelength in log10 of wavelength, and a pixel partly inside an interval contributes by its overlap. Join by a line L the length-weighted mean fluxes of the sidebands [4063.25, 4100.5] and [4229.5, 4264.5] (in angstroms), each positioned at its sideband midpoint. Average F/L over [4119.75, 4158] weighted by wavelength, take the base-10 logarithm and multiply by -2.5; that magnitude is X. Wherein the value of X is -0.06 mag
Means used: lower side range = 25.4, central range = 26.6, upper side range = 24.9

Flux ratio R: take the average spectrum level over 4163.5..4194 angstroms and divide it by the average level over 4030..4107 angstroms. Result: 1.02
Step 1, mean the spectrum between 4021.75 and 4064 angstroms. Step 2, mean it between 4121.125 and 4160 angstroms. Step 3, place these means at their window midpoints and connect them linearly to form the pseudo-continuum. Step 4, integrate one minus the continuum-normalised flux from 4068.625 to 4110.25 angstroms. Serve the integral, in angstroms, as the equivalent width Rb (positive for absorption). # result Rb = 1.9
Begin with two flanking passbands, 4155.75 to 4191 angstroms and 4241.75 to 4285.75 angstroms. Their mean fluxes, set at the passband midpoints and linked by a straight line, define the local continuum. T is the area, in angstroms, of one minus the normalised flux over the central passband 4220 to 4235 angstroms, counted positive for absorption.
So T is 0.7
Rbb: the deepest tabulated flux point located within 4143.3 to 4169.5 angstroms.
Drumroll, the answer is 19.83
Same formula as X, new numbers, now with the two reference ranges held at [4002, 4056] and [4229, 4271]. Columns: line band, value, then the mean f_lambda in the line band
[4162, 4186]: -0.042 mag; 26.1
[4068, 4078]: 0.054 mag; 24.3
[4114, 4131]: -0.070 mag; 27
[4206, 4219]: -0.076 mag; 26.8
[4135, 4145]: -0.066 mag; 26.9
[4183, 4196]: -0.018 mag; 25.5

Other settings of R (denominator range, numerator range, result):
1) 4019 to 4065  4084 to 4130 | 1.01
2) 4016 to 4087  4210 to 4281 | 0.98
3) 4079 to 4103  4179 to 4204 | 0.98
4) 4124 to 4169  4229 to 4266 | 0.93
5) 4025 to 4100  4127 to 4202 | 1.02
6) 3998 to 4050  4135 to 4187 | 1.03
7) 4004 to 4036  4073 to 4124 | 1.01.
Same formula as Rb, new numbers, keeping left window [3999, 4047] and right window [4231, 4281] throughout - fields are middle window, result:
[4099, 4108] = 1.2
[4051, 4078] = 0.9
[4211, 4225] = -1.2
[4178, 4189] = -0.2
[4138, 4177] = -2.1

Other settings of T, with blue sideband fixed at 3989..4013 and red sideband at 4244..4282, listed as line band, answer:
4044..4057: 0.85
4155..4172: -1.20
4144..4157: -0.62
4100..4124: 0.51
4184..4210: -0.51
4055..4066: 0.40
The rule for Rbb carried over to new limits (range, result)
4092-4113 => 17.15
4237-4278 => 20.14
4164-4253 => 14.55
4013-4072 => 14.57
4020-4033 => 22.15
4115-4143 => 24.2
